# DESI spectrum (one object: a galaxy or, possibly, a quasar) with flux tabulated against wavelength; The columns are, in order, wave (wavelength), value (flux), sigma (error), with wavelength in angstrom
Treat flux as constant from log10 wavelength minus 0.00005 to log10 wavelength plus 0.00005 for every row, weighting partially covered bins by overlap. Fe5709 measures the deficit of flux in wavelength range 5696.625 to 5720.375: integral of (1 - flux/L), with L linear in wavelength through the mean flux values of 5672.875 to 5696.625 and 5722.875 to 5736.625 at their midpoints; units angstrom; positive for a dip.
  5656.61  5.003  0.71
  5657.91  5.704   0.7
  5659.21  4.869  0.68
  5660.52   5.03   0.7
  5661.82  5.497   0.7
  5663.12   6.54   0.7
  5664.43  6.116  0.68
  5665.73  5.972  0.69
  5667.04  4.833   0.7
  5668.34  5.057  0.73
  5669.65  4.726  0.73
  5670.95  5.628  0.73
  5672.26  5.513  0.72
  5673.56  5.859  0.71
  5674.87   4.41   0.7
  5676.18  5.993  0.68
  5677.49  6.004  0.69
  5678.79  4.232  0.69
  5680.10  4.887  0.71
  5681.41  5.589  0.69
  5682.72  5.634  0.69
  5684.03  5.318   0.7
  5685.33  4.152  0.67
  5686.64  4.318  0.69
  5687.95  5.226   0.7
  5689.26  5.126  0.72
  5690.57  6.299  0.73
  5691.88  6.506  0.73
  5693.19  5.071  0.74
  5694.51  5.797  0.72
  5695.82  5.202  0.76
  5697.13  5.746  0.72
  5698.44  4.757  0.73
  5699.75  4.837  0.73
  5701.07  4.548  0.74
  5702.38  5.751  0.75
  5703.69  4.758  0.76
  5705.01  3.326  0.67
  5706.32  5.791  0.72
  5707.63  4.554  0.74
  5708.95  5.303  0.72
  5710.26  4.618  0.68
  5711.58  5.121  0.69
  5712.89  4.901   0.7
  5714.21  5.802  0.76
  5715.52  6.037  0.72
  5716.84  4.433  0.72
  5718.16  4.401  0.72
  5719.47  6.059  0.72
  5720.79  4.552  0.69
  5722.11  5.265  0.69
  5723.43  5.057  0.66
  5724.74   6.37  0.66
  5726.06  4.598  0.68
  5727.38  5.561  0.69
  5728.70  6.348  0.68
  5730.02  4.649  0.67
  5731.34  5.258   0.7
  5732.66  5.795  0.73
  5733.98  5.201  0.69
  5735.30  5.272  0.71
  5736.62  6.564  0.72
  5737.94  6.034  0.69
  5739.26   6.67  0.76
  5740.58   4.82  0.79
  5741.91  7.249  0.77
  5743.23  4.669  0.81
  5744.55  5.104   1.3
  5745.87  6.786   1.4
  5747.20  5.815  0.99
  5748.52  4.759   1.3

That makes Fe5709 1.6 angstrom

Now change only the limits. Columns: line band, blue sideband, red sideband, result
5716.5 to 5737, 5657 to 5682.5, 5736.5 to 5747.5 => 1.74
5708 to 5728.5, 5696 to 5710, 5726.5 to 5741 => 0.27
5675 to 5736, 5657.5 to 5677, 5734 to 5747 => 4.90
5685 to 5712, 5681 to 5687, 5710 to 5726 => 0.00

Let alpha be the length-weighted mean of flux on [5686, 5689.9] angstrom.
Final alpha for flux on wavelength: 4.89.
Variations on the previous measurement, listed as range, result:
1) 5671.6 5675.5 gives 5.26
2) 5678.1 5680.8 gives 4.61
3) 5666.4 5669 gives 4.95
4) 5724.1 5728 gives 5.5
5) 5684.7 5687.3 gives 4.24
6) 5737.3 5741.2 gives 5.86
